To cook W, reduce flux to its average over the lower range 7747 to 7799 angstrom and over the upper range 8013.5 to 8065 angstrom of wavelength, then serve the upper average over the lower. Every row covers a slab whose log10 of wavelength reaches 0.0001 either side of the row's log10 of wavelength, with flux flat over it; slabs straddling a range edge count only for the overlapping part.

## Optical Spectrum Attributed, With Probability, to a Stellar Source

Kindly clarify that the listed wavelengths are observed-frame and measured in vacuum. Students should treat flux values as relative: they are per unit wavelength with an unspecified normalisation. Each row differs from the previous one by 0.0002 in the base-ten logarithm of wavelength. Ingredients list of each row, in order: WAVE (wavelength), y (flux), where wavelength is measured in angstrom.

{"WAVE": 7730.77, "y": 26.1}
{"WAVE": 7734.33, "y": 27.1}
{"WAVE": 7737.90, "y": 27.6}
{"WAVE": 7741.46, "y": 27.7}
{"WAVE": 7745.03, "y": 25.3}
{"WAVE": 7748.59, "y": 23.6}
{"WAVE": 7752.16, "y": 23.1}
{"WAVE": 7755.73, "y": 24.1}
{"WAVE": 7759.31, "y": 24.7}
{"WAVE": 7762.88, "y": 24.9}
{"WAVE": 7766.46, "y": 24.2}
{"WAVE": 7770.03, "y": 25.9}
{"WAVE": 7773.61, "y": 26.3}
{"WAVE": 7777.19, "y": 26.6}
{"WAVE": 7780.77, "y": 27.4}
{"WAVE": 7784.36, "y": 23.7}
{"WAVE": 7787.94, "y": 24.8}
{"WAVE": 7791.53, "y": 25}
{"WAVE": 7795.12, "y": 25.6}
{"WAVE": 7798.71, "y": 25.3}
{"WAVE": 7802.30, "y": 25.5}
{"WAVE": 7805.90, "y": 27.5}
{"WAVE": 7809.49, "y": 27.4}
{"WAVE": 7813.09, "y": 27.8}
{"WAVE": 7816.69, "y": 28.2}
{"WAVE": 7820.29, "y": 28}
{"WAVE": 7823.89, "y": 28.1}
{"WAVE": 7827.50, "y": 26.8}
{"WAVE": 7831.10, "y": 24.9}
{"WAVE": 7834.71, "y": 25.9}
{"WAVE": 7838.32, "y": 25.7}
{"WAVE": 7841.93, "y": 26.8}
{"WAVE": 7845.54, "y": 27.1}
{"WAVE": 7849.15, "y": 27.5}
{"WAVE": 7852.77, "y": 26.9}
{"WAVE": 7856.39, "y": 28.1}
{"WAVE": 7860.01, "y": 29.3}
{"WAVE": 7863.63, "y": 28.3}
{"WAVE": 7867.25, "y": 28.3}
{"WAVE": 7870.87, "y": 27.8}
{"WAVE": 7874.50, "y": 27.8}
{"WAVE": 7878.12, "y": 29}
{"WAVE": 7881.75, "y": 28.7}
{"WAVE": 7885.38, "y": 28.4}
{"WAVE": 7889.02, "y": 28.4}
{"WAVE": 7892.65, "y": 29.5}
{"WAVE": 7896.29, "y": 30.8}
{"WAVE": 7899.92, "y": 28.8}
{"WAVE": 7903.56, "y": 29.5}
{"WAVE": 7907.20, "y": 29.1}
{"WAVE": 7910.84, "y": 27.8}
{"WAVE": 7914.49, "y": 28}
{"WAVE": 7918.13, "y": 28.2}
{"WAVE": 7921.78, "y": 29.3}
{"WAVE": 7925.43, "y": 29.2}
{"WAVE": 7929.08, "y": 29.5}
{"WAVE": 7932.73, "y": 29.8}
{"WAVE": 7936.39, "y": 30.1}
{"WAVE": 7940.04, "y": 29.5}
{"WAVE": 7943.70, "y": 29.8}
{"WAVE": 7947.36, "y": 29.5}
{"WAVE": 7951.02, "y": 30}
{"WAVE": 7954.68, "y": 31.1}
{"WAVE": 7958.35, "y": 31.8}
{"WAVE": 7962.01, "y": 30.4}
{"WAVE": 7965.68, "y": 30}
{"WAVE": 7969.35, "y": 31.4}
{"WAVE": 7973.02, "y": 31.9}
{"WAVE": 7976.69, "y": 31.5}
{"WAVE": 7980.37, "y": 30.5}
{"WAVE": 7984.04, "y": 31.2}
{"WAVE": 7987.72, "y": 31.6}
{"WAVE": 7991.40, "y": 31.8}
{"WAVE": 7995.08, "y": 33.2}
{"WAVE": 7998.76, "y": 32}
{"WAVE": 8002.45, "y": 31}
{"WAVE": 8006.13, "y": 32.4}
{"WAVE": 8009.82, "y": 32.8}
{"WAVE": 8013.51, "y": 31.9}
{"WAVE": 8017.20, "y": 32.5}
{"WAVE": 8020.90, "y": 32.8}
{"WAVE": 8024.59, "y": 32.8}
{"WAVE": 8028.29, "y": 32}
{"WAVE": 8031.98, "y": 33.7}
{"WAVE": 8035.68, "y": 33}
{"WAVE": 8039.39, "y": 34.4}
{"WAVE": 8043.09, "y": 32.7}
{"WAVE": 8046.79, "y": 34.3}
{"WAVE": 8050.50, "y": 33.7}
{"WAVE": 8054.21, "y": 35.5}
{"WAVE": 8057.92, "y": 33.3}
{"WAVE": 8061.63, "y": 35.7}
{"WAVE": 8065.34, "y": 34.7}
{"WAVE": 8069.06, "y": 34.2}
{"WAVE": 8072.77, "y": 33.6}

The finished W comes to 1.34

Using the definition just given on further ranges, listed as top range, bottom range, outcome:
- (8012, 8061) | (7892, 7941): 1.14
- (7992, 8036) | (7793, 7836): 1.21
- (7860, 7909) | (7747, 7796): 1.15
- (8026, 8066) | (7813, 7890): 1.23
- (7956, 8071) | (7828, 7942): 1.15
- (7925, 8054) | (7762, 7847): 1.21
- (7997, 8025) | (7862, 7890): 1.14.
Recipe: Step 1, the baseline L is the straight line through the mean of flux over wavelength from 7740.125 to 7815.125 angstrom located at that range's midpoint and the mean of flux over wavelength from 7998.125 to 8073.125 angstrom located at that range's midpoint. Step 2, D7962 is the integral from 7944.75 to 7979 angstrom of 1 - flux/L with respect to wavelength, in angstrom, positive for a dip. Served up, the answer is 0.30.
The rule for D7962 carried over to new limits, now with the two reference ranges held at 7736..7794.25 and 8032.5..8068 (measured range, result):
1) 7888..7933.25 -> 1.13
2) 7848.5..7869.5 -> 0.09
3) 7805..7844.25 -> 0.20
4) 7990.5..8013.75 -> 0.32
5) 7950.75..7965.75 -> 0.23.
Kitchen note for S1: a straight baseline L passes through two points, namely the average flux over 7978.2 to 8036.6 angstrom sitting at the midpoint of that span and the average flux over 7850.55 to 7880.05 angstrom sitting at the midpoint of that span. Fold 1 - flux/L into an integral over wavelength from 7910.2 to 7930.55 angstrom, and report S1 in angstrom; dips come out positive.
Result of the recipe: 0.7 angstrom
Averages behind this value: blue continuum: 28.2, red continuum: 32.2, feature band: 28.7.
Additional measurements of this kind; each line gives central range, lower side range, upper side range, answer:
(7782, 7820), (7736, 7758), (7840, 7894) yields 0.5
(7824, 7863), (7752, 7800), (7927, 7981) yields 0.3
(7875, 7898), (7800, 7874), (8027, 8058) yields -0.2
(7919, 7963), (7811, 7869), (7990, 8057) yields 0.7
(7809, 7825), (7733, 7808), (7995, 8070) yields -0.6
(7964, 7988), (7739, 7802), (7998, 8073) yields 0.3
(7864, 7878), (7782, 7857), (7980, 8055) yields 0.0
